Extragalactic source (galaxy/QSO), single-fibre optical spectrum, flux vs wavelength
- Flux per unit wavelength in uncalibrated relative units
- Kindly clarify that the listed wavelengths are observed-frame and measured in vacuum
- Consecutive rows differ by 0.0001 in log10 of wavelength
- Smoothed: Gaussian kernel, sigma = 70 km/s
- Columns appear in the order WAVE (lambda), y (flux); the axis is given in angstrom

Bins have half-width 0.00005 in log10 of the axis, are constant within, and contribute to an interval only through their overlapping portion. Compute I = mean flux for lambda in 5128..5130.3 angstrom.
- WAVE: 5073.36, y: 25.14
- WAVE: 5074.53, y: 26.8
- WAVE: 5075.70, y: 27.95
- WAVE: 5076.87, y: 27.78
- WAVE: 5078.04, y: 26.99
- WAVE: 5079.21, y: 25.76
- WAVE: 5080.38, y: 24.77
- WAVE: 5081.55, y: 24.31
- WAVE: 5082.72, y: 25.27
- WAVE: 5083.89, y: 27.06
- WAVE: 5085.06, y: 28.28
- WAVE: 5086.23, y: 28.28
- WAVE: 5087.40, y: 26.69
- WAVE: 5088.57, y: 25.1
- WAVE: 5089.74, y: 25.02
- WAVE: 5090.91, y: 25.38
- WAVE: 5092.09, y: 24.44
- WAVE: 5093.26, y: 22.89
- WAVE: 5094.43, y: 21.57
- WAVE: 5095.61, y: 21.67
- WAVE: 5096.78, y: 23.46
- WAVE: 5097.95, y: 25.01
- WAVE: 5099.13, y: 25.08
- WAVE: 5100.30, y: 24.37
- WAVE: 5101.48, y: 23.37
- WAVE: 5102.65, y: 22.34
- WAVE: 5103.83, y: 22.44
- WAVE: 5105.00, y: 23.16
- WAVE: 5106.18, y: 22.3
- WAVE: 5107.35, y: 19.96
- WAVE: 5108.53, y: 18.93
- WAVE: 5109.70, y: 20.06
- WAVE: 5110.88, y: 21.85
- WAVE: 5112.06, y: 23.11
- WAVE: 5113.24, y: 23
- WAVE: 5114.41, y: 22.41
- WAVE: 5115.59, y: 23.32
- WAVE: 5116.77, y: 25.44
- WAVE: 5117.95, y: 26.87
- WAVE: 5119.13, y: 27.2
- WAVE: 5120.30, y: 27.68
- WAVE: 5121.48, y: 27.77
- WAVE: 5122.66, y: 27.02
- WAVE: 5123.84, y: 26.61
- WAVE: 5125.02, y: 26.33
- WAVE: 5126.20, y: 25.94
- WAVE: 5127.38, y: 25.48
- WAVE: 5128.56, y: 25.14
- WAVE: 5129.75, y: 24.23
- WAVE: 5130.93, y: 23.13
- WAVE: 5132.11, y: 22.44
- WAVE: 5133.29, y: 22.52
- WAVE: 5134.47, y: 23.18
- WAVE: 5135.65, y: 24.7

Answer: 24.6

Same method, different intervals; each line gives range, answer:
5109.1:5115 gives 22.1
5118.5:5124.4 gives 27.3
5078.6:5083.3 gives 25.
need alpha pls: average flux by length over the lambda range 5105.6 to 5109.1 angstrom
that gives 20.4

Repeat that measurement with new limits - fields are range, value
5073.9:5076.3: 27.3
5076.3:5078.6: 27.4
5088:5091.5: 25.2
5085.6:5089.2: 26.7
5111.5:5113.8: 23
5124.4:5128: 25.9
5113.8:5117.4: 23.8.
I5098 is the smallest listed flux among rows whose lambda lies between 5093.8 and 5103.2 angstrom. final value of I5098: 21.57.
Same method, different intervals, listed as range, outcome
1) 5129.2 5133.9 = 22.44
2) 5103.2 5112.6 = 18.93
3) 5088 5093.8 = 22.89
